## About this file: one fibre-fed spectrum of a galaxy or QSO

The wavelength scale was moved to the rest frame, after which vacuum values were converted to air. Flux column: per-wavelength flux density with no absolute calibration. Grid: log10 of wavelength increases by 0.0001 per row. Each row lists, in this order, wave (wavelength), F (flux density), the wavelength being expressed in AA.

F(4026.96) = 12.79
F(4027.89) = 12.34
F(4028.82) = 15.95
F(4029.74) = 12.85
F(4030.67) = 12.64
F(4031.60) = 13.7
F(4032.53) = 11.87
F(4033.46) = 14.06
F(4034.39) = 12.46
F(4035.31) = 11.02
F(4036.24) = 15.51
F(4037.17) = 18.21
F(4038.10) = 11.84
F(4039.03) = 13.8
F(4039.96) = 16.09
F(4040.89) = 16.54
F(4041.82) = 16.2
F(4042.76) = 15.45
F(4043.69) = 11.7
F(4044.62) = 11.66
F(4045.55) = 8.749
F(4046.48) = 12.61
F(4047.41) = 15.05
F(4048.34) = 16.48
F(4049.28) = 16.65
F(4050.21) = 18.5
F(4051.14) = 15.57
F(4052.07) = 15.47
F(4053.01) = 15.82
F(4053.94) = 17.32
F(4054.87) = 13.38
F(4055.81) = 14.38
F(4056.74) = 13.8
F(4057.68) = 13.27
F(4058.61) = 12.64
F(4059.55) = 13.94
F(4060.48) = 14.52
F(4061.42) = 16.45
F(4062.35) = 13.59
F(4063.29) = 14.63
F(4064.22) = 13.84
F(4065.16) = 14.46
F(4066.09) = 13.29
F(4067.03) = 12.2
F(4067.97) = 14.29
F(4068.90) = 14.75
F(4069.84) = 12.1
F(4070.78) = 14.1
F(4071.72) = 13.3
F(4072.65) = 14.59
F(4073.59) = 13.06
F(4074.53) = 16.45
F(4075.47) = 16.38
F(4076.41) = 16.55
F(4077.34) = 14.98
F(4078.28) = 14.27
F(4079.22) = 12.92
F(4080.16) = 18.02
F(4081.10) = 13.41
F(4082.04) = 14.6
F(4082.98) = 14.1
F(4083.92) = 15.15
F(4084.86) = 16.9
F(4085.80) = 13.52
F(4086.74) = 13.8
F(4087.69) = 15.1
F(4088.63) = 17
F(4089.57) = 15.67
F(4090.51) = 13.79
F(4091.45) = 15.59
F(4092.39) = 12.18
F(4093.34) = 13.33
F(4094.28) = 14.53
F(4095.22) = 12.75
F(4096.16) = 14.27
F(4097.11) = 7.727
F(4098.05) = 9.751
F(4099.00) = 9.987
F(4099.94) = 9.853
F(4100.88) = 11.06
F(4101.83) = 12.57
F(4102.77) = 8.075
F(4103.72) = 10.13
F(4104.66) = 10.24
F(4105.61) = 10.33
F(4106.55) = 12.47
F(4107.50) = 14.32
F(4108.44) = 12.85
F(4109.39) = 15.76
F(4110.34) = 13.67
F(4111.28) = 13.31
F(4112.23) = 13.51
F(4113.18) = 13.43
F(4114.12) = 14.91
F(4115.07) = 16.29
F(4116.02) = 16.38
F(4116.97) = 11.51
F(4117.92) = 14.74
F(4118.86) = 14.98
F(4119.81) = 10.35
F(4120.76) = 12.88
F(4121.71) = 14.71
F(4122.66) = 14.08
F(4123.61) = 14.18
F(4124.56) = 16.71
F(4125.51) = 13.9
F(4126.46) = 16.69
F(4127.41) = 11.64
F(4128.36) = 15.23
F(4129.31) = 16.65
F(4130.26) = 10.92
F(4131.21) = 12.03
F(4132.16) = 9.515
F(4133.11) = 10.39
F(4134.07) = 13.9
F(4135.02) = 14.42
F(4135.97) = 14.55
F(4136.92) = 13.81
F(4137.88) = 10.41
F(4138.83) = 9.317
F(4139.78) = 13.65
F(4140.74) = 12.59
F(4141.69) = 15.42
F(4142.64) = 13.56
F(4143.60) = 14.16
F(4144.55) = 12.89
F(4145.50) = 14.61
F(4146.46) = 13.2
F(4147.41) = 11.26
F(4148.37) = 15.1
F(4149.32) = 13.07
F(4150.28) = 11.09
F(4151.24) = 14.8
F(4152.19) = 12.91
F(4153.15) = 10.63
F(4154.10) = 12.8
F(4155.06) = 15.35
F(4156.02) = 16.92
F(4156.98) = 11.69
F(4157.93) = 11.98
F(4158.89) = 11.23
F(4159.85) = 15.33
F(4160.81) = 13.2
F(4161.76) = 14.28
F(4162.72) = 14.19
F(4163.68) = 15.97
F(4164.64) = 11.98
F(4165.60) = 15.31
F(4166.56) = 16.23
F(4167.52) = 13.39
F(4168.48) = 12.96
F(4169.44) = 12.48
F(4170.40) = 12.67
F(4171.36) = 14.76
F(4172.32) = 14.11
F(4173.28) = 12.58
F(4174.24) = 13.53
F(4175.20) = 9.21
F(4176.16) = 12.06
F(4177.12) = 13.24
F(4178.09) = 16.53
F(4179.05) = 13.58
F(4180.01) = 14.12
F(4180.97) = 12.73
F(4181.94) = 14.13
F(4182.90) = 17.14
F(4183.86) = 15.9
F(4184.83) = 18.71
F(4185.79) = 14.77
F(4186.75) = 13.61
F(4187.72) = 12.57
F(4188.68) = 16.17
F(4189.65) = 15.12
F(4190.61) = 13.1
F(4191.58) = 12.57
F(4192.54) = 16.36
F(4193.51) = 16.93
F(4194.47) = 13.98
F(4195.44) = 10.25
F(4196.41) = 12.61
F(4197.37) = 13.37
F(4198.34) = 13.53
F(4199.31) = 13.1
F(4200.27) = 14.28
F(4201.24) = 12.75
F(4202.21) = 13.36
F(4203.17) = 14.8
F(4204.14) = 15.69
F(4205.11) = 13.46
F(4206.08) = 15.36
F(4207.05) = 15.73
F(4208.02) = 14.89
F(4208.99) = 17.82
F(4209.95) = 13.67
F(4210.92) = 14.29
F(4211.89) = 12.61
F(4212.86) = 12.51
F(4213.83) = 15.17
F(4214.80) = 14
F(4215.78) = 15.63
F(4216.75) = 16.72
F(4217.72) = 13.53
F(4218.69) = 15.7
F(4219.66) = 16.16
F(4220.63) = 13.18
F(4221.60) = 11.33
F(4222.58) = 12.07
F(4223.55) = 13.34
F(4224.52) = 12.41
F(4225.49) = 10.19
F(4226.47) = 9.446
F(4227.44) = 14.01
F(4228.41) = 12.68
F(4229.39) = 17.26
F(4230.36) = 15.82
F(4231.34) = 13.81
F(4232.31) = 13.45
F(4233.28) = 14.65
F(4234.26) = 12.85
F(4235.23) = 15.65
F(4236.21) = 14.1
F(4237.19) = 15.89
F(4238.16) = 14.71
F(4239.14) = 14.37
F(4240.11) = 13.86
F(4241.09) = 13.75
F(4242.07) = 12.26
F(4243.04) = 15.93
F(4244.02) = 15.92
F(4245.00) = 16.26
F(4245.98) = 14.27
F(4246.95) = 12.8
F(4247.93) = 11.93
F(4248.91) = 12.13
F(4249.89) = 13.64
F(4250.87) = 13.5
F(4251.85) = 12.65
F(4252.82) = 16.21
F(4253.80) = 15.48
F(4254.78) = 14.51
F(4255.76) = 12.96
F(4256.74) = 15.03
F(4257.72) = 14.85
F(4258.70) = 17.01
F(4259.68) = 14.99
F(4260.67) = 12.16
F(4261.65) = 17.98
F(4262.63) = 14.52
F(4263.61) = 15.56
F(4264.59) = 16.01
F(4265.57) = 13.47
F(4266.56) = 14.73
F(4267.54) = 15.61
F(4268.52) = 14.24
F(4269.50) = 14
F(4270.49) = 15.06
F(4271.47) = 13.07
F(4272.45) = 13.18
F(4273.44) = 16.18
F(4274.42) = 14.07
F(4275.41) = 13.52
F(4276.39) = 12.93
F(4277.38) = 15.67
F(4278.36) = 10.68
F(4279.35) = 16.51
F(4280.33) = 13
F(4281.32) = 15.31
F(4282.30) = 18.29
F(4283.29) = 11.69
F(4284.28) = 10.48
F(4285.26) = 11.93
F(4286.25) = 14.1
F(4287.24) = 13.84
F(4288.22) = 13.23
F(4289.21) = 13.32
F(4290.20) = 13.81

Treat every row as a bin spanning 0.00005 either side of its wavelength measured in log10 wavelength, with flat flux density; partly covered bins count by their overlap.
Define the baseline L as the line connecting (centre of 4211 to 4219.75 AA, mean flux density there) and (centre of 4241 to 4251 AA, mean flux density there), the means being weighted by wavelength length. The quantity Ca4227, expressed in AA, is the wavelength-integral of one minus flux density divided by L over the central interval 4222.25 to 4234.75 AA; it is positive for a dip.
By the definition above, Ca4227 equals 0.9 AA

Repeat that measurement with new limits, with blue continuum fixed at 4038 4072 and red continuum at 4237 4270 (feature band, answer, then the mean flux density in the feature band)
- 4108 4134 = 1.1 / 13.7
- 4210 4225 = 0.6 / 13.9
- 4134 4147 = 1.0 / 13.3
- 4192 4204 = 0.5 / 13.8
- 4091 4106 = 3.1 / 11.4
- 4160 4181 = 1.1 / 13.6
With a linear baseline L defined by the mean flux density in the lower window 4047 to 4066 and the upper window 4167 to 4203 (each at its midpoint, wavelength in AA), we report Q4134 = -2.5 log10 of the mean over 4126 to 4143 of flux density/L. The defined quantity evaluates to 0.10 mag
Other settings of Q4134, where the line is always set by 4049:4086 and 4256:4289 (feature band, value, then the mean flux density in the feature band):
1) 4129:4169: 0.10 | 13.3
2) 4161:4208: 0.03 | 14.1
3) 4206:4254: 0.02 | 14.1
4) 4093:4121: 0.17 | 12.5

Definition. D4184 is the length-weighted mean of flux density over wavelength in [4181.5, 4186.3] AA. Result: 16.2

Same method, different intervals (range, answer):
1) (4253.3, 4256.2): 14.3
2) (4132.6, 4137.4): 13.4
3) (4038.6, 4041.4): 15.5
